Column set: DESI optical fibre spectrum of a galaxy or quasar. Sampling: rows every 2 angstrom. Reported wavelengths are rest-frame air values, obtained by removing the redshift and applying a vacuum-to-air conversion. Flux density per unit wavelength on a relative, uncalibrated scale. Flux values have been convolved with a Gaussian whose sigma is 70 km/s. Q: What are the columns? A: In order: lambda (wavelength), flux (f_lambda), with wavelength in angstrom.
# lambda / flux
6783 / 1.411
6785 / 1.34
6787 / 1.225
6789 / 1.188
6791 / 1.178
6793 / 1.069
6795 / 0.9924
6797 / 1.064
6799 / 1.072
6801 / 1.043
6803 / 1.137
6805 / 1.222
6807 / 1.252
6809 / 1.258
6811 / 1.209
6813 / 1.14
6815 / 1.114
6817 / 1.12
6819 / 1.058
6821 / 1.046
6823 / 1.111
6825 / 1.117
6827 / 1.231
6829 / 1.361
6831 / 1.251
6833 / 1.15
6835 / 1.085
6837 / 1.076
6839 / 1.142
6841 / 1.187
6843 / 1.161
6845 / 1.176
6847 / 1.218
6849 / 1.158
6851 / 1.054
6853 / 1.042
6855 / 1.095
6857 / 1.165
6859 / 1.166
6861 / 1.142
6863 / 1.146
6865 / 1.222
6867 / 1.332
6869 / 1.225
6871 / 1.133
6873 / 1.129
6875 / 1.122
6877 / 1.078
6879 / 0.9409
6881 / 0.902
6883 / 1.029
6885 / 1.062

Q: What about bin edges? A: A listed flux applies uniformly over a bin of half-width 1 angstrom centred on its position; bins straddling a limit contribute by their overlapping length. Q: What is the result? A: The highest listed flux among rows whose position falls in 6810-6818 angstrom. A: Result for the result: 1.209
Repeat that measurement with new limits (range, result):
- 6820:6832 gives 1.361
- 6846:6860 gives 1.218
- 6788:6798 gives 1.188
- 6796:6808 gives 1.252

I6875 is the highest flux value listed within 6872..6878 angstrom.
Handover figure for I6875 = 1.129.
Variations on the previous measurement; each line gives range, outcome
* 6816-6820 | 1.12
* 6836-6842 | 1.187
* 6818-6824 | 1.111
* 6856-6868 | 1.332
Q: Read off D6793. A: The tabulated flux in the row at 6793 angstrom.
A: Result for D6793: 1.069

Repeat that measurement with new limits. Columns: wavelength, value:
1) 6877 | 1.078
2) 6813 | 1.14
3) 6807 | 1.252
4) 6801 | 1.043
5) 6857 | 1.165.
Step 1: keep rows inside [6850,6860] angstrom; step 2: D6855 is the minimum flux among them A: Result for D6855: 1.042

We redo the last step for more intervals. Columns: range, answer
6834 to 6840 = 1.076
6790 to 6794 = 1.069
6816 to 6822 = 1.046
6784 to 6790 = 1.188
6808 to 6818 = 1.114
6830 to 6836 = 1.085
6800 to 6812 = 1.043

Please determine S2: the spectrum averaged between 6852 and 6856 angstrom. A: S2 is 1.07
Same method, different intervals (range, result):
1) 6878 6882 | 0.921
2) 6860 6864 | 1.14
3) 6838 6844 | 1.16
